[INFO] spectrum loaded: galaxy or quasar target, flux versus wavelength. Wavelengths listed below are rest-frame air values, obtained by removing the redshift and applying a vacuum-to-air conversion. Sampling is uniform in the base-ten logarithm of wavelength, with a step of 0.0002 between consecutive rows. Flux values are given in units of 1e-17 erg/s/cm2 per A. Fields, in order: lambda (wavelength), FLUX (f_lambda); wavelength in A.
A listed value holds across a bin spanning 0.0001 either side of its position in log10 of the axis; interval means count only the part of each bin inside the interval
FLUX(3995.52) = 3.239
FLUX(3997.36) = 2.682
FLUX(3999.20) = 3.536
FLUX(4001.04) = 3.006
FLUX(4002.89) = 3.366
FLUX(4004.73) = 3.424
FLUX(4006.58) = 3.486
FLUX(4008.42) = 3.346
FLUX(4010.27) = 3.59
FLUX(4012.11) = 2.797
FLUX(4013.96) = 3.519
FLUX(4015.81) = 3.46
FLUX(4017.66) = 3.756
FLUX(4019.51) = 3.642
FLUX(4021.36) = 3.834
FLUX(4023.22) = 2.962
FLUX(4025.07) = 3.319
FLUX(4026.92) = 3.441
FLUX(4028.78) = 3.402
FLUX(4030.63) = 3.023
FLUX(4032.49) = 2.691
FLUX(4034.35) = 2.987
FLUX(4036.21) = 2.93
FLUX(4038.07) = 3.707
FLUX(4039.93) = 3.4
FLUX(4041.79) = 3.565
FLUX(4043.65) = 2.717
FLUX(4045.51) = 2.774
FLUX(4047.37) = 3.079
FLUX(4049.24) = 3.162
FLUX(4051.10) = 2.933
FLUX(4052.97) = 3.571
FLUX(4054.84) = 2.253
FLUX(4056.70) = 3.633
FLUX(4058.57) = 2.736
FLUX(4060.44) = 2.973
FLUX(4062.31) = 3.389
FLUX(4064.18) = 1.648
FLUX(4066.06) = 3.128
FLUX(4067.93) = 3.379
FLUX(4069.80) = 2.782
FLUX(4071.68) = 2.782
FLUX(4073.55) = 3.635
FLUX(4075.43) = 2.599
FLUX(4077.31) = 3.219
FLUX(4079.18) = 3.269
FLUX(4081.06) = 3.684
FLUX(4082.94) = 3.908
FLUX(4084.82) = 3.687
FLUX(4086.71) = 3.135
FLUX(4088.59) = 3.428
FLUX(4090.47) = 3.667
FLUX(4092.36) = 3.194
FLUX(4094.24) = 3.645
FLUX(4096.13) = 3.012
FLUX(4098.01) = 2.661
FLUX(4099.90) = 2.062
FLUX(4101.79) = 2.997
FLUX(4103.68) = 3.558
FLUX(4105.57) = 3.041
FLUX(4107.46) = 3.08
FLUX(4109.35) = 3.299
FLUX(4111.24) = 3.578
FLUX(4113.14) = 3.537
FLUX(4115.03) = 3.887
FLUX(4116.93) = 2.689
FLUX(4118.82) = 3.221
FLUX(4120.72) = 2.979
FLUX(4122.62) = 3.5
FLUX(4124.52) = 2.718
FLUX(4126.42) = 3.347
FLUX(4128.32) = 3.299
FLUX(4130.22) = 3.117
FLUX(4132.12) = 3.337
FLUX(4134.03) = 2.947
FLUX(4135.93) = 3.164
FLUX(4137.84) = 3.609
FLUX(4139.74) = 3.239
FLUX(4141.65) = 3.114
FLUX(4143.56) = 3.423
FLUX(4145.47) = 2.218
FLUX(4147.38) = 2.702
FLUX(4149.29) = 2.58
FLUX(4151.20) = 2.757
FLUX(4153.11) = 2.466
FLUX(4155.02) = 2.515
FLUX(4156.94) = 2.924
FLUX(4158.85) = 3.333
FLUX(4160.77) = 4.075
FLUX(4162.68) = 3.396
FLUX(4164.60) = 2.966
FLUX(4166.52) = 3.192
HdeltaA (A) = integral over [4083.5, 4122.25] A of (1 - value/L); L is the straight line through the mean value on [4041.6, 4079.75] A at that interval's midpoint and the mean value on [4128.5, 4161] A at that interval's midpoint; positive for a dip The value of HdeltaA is -2.9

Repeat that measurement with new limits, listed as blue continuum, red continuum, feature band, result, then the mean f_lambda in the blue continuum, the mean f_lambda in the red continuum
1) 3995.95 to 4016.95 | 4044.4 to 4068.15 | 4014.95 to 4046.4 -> -1.37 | 3.3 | 2.96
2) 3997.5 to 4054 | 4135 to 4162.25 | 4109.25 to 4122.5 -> -1.04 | 3.27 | 3.02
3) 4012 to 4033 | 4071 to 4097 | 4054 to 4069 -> 2.05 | 3.35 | 3.35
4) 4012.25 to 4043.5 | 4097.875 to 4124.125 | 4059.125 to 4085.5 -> 0.76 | 3.32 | 3.16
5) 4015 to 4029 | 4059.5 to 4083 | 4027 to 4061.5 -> 2.12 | 3.48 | 3.08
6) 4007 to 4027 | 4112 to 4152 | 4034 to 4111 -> 3.29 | 3.43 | 3.12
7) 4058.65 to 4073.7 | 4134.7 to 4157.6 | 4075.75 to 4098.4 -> -3.59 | 2.92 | 2.89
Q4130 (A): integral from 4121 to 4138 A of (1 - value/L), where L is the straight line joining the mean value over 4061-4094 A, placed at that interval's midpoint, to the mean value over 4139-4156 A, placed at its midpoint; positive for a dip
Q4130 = -1.8 A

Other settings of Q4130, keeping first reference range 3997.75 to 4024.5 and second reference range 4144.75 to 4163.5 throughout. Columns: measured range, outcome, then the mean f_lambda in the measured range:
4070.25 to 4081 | 0.1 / 3.13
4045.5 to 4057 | 0.7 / 3.05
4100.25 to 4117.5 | -1.2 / 3.27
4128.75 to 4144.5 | -1.5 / 3.24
